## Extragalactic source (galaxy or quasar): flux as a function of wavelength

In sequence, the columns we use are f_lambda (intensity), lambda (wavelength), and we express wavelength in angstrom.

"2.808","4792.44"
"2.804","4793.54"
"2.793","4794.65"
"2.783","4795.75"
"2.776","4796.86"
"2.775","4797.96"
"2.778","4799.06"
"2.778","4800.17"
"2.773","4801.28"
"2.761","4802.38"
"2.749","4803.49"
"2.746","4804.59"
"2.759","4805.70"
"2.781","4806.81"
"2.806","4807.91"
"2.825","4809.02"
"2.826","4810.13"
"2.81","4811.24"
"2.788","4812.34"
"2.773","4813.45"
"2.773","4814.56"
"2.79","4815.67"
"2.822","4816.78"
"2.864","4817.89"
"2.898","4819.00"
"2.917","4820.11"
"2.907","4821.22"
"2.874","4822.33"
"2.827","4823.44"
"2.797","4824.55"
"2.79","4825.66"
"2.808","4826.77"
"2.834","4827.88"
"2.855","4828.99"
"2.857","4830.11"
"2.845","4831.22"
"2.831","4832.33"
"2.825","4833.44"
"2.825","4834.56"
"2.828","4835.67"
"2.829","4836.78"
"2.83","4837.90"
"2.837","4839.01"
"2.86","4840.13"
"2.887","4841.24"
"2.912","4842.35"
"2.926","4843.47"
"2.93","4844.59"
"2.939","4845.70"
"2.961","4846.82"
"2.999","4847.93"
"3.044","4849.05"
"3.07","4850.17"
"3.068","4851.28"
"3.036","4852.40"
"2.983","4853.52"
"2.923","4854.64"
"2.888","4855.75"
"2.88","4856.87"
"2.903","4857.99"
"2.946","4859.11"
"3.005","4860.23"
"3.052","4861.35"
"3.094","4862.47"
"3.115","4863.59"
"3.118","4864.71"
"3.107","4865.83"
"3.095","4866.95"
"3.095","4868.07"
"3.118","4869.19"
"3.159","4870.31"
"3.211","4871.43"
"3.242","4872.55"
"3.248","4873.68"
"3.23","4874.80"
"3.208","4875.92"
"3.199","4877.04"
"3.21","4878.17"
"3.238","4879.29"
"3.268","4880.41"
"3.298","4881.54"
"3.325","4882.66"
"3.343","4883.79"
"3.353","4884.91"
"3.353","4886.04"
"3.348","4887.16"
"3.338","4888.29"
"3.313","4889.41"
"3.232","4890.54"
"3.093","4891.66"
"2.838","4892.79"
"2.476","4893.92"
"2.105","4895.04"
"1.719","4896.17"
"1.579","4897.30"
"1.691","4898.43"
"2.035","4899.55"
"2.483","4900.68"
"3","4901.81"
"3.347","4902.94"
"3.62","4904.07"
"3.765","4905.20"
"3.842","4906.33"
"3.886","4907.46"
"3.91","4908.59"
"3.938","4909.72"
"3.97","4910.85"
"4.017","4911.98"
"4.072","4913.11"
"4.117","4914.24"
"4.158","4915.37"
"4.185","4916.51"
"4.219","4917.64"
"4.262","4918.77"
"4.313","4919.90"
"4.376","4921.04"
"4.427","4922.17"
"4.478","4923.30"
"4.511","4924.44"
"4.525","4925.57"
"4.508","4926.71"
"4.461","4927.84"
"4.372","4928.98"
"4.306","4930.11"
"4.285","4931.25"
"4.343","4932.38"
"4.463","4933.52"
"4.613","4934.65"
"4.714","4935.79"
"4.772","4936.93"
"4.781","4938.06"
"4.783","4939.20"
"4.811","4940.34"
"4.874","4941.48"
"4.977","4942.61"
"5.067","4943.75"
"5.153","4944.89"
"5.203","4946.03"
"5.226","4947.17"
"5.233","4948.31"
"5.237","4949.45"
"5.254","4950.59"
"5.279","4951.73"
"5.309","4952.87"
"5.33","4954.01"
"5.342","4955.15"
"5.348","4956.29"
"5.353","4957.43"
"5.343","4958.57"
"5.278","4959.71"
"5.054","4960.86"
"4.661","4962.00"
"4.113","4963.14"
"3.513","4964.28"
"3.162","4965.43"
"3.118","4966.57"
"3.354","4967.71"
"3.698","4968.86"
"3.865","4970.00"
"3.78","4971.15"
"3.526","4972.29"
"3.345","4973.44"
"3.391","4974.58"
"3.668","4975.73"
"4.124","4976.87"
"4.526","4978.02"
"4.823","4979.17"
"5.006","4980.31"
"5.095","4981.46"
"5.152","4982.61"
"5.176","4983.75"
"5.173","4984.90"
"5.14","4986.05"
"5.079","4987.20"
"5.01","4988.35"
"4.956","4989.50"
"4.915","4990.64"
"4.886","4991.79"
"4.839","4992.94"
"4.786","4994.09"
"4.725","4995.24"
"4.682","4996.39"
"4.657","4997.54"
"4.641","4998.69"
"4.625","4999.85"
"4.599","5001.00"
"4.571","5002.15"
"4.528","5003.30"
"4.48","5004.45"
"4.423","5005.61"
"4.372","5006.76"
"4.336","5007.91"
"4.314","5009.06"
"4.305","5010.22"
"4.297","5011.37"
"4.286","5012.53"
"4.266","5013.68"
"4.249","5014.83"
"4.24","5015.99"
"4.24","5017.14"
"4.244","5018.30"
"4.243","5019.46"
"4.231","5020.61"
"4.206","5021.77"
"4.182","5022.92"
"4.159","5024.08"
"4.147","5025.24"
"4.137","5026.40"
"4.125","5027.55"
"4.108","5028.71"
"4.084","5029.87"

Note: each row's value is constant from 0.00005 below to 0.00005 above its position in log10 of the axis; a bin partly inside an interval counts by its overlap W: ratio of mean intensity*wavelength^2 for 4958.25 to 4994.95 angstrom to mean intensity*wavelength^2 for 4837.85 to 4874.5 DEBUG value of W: 1.54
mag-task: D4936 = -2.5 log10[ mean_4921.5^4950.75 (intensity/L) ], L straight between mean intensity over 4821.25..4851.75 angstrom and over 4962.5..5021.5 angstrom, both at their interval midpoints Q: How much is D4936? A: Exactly -0.23 mag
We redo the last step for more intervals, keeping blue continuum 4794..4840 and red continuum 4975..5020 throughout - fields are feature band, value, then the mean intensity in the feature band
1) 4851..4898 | 0.12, 3.03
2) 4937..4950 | -0.23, 5.02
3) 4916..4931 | -0.13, 4.38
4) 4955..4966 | -0.11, 4.69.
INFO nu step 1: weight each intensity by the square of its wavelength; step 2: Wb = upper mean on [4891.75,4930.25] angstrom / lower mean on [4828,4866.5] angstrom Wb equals 1.26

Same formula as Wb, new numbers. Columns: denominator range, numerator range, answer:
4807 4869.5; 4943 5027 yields 1.66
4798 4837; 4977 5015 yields 1.79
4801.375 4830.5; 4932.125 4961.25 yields 1.89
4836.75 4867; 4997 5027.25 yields 1.56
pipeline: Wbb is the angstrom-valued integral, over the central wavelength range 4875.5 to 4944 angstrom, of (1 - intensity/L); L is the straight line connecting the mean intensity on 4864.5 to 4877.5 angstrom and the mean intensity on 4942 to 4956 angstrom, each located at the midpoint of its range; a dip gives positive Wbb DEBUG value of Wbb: 7.5 angstrom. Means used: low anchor 3.17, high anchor 5.22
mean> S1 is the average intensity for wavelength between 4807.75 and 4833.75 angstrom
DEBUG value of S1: 2.83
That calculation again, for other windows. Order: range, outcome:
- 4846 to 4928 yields 3.33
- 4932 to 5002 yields 4.67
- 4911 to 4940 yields 4.4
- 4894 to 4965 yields 4.28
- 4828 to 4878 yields 3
